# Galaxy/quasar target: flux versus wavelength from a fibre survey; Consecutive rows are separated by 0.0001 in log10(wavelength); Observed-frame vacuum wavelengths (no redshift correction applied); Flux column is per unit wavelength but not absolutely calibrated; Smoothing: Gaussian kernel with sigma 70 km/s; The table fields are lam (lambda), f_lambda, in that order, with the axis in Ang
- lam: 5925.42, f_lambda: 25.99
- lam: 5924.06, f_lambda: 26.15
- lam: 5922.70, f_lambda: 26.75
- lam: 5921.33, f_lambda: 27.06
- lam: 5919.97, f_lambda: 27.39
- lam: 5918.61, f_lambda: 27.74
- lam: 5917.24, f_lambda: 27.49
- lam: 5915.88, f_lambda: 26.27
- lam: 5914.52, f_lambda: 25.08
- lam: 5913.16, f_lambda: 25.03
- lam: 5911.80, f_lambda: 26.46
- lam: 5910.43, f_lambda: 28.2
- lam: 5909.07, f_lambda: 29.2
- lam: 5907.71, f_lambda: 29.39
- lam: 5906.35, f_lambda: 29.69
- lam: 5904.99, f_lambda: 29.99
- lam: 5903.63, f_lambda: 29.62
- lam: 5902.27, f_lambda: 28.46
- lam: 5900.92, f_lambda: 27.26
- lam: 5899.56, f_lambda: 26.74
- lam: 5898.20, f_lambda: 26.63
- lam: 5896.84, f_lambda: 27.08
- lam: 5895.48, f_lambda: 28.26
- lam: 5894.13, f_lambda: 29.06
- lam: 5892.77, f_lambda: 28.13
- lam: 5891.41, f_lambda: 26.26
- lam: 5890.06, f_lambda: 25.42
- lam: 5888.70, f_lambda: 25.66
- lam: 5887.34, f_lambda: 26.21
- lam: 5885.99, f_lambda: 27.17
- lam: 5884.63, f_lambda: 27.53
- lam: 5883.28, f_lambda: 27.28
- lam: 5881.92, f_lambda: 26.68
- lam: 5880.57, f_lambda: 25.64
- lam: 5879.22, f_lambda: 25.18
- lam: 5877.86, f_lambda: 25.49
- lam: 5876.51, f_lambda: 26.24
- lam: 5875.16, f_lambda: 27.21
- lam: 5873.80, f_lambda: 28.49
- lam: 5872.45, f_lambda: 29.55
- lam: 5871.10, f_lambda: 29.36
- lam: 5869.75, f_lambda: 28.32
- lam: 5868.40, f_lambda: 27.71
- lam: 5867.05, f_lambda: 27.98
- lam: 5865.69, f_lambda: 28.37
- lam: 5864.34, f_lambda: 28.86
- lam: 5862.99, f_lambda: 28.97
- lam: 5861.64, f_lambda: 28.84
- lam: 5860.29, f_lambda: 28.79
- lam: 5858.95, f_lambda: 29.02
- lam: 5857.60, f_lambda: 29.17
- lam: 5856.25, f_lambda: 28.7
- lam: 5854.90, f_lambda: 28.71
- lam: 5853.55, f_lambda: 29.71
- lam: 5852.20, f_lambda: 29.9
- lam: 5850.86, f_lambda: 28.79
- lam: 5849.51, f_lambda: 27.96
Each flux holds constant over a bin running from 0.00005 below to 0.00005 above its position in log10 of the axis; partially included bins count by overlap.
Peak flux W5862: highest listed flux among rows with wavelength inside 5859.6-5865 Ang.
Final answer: 28.97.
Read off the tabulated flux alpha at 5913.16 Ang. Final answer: 25.03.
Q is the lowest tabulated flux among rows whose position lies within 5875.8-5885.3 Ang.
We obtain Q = 25.18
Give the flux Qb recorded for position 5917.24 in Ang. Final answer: 27.49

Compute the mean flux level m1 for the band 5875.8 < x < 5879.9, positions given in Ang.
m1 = 25.7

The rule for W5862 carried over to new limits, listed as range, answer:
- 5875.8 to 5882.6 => 26.68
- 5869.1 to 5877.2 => 29.55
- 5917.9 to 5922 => 27.74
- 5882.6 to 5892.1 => 27.53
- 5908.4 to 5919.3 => 29.2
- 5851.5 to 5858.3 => 29.9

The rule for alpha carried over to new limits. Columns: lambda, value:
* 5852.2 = 29.9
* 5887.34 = 26.21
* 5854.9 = 28.71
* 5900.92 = 27.26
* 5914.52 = 25.08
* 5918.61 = 27.74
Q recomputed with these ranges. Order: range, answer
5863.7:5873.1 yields 27.71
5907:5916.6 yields 25.03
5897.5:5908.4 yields 26.63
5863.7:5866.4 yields 28.37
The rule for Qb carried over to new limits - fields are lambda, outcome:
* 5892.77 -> 28.13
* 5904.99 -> 29.99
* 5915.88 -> 26.27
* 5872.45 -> 29.55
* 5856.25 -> 28.7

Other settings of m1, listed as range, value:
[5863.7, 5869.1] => 28.2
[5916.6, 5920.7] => 27.5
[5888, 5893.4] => 26.3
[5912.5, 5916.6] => 25.5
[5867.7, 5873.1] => 28.8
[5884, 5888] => 27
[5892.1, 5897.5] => 28.1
